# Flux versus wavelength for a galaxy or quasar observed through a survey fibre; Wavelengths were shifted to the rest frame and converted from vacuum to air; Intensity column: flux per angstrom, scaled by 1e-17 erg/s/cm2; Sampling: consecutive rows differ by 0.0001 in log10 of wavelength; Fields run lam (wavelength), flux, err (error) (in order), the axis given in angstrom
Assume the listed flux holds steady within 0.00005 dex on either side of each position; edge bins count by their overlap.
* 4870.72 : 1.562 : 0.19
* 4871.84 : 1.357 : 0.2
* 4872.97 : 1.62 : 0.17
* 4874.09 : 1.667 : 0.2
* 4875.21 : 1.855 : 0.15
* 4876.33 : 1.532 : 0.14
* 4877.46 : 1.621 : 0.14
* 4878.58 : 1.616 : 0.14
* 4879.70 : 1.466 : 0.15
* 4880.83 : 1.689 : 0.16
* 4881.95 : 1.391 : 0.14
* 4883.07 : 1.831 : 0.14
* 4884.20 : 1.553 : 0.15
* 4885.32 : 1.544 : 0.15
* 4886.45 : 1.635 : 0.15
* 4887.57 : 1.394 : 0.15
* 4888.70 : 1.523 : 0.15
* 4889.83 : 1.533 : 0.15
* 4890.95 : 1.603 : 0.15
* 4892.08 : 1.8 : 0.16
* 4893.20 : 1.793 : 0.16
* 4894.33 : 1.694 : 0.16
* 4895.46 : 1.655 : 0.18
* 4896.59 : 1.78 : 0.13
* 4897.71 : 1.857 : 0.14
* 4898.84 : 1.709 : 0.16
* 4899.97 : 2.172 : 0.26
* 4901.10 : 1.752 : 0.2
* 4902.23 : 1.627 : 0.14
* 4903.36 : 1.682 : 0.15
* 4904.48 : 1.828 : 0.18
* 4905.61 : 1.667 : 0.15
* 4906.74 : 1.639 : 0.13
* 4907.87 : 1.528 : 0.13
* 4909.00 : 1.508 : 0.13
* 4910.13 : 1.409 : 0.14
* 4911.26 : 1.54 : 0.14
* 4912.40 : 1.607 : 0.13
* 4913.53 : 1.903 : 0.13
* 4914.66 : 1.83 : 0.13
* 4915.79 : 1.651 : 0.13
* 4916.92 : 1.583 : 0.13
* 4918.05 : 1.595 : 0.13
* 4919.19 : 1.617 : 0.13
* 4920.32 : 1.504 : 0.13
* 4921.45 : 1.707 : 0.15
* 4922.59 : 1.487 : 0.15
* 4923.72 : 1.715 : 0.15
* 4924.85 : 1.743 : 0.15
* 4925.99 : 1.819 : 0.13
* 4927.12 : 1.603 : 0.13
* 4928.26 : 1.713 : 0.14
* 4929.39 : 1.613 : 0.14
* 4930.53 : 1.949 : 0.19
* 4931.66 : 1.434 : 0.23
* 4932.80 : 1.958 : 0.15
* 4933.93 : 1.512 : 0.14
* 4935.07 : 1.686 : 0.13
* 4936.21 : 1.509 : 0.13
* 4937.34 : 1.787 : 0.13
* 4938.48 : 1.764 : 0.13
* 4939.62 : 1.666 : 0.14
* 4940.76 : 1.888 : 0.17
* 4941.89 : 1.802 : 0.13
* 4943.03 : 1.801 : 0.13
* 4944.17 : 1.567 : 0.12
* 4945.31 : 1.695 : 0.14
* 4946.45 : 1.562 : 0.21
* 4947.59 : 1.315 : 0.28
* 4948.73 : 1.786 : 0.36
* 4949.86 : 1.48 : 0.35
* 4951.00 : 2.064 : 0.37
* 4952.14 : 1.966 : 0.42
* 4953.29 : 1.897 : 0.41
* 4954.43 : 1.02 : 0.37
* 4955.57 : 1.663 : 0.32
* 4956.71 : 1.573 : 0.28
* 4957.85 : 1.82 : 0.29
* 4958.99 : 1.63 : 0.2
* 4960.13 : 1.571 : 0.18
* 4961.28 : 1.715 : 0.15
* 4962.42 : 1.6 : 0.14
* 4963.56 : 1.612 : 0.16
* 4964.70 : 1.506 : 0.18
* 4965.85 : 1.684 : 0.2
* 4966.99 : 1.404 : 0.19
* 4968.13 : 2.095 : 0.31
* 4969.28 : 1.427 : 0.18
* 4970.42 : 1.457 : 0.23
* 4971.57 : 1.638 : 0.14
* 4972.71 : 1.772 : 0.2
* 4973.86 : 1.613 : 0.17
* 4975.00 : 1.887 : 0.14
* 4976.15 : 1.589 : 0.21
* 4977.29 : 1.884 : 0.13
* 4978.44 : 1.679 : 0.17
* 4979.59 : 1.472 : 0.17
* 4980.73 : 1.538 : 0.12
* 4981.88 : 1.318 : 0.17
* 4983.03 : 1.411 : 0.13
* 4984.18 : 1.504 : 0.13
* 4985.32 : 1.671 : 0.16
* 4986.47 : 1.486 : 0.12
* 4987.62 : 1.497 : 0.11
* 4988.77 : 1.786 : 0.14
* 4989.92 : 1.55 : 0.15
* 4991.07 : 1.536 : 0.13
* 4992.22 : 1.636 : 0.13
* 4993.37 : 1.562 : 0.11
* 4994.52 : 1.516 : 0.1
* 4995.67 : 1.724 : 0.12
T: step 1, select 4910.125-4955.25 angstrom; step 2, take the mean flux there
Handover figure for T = 1.67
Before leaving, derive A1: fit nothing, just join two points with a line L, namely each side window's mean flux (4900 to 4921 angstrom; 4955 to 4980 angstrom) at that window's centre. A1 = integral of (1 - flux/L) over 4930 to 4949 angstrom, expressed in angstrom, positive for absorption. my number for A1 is -0.39 angstrom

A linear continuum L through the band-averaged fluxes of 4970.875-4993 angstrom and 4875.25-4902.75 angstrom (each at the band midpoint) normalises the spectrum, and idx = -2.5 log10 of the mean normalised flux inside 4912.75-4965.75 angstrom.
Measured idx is -0.028 mag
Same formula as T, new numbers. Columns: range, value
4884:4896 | 1.61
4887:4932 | 1.67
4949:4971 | 1.64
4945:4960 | 1.65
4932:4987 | 1.64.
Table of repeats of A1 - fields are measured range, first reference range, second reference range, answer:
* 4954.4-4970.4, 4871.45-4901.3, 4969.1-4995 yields -0.1 angstrom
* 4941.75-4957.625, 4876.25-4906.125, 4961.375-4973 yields -0.2 angstrom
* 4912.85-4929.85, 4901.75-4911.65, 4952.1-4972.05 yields -0.7 angstrom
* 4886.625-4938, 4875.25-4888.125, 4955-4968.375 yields -2.1 angstrom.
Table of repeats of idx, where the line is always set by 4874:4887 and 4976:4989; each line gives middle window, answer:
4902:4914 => -0.02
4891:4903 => -0.11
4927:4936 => -0.06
